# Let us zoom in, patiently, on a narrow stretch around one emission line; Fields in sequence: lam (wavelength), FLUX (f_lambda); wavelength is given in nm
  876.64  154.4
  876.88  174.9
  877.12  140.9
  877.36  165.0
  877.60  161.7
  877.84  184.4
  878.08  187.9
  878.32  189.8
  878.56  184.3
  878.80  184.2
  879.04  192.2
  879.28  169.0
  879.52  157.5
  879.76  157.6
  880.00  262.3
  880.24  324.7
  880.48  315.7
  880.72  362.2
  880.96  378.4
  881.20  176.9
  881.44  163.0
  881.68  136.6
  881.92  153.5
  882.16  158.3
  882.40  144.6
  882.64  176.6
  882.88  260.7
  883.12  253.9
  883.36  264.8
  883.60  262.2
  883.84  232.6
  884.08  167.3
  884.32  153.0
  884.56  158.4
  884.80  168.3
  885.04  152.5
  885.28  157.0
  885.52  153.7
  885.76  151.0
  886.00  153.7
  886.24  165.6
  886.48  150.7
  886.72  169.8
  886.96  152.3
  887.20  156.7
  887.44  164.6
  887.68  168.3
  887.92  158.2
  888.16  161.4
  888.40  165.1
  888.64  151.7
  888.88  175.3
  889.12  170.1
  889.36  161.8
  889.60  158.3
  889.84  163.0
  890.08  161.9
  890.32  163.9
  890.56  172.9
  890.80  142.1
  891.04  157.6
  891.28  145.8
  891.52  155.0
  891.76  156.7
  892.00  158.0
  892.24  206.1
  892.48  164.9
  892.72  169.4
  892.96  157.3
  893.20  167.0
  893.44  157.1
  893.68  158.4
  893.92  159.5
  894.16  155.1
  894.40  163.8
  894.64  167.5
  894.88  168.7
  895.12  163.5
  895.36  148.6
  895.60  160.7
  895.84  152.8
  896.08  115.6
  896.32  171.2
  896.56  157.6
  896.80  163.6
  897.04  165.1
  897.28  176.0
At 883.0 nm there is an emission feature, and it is [N II]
